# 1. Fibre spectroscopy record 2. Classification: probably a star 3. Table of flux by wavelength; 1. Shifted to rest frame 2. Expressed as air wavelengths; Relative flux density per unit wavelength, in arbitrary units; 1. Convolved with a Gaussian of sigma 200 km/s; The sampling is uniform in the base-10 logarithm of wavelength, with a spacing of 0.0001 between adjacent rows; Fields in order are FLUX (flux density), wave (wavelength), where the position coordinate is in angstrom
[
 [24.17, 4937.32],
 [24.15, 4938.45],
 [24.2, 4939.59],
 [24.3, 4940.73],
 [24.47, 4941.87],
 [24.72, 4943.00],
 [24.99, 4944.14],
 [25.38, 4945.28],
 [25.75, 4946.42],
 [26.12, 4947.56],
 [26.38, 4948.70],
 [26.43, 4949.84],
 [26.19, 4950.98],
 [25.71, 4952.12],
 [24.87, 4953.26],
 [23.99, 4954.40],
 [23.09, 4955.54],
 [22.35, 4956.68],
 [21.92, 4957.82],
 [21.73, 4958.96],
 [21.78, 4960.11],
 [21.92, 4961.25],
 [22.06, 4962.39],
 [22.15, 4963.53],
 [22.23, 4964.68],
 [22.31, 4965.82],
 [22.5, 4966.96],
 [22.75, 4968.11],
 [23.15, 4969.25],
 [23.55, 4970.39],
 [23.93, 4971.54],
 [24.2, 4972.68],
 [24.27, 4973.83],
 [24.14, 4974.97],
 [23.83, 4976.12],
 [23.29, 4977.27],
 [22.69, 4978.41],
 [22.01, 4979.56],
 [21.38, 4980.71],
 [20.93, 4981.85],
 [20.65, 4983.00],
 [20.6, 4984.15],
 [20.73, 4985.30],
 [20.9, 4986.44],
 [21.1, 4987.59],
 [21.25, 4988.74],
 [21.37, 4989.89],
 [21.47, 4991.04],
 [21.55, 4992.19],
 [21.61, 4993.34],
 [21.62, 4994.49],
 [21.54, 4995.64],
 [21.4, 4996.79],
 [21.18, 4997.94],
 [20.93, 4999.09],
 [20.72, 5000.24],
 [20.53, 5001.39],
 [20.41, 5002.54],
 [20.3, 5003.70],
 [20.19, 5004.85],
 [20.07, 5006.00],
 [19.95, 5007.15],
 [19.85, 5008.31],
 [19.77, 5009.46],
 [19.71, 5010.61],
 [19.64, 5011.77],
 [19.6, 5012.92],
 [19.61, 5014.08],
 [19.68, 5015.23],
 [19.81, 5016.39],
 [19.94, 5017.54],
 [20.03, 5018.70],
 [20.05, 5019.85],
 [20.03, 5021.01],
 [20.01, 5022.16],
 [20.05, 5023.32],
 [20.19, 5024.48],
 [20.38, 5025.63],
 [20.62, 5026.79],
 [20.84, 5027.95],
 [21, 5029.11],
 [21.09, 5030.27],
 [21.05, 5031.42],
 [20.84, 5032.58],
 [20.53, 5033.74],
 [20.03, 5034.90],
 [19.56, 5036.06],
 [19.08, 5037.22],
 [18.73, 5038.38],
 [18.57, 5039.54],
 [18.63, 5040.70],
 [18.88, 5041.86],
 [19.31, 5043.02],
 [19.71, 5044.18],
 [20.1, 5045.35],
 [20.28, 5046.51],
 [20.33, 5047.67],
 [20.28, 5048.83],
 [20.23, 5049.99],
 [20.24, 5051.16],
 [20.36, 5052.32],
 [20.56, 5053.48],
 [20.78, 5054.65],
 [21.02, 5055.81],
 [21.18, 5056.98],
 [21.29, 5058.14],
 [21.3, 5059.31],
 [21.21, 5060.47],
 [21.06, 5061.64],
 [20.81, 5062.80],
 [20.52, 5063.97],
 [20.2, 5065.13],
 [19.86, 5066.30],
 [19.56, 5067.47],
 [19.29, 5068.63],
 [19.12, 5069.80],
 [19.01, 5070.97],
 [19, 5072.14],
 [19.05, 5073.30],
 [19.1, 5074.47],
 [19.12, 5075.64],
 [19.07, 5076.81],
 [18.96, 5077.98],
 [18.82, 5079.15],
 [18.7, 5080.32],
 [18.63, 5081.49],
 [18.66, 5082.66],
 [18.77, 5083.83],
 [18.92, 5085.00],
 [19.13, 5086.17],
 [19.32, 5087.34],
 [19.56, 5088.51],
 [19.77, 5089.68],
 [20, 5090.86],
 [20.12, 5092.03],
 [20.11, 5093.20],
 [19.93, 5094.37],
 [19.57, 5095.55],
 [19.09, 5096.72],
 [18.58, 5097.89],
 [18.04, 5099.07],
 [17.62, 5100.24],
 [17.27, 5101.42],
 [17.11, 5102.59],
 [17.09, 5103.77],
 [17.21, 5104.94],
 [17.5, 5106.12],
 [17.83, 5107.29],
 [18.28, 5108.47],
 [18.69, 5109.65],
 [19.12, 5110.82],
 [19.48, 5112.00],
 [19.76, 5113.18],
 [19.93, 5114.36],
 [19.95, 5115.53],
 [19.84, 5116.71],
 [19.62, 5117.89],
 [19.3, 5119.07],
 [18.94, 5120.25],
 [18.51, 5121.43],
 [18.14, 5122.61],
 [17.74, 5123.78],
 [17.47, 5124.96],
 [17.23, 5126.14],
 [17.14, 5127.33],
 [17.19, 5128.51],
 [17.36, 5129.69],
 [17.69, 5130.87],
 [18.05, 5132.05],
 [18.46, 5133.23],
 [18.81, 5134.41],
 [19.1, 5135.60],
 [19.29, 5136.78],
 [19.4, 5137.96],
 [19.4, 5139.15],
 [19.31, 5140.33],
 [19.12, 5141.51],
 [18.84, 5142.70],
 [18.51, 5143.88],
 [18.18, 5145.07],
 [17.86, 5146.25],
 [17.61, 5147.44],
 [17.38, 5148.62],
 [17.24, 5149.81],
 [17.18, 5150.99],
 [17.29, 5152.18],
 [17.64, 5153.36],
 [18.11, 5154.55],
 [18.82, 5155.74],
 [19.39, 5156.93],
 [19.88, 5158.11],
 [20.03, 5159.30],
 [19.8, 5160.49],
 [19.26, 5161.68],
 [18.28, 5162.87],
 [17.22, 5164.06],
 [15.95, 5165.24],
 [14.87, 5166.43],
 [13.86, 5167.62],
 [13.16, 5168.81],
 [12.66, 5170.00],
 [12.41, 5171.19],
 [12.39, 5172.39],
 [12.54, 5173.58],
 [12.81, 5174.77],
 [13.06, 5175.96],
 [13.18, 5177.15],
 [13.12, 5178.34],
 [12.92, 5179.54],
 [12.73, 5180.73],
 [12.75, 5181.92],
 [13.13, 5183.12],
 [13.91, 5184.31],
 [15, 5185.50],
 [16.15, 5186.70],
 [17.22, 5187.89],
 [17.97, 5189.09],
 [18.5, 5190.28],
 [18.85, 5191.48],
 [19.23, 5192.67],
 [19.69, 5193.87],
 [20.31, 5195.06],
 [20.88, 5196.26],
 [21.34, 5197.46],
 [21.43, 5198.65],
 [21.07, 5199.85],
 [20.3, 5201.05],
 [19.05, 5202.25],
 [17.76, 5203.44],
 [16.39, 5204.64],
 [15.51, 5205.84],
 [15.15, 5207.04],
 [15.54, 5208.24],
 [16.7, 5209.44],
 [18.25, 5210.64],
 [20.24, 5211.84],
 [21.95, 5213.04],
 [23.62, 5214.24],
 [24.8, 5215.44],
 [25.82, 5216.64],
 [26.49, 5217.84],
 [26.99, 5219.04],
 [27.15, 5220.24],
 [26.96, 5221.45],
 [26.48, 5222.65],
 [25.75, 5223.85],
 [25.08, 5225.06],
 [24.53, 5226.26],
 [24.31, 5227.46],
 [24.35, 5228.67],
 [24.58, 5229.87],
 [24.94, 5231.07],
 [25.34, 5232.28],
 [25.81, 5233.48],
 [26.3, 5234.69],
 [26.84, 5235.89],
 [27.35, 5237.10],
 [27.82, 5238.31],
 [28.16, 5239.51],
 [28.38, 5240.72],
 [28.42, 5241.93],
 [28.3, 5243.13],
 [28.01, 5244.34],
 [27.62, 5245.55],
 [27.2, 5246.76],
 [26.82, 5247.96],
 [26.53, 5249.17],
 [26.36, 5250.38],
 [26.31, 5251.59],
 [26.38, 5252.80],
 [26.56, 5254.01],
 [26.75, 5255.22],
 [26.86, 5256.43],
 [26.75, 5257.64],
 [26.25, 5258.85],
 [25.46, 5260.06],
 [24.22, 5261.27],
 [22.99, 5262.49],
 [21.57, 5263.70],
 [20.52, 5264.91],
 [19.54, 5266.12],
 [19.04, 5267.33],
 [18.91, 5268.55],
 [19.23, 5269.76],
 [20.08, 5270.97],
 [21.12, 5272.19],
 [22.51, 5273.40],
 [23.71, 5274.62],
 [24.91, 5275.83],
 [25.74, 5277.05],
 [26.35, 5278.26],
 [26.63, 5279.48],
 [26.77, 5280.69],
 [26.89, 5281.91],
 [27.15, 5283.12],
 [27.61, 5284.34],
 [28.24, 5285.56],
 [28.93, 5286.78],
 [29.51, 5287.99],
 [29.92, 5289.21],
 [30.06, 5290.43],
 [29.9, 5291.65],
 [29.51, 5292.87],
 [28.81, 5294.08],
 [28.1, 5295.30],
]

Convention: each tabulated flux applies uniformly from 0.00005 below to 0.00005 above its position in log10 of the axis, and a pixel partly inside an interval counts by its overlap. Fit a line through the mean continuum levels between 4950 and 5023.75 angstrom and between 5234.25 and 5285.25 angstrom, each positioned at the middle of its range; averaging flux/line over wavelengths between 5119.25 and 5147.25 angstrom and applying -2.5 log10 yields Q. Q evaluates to 0.27 mag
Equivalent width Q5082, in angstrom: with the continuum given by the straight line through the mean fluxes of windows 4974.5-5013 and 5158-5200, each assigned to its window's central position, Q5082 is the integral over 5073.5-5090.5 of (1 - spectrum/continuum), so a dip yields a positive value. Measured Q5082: -0.3 angstrom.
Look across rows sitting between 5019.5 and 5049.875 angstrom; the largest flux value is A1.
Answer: 21.09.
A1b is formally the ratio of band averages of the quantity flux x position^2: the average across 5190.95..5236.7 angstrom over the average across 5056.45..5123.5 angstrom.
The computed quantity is 1.2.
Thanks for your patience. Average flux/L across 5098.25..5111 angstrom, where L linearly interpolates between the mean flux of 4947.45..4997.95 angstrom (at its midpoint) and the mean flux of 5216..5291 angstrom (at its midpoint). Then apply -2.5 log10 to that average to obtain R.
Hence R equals 0.33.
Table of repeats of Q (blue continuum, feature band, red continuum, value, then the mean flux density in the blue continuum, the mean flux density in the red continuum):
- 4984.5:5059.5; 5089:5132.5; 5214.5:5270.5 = 0.20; 20.4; 25.4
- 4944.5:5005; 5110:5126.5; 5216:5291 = 0.26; 22.6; 25.7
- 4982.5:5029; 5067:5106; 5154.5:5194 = -0.04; 20.5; 15.8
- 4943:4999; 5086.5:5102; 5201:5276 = 0.21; 22.8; 23.9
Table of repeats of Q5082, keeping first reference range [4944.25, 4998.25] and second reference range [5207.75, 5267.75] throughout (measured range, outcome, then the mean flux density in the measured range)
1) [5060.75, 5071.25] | 1.6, 20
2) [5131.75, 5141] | 2.0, 19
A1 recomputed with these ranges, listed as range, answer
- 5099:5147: 19.95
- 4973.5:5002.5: 24.27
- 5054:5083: 21.3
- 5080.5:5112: 20.12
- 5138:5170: 20.03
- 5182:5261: 28.42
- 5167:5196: 20.31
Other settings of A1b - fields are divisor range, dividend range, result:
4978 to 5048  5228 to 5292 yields 1.39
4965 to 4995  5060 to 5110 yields 0.89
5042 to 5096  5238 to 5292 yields 1.40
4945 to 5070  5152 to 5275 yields 1.07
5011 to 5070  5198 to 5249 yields 1.28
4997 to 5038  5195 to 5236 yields 1.20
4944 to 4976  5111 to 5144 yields 0.84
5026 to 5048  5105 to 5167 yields 0.96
